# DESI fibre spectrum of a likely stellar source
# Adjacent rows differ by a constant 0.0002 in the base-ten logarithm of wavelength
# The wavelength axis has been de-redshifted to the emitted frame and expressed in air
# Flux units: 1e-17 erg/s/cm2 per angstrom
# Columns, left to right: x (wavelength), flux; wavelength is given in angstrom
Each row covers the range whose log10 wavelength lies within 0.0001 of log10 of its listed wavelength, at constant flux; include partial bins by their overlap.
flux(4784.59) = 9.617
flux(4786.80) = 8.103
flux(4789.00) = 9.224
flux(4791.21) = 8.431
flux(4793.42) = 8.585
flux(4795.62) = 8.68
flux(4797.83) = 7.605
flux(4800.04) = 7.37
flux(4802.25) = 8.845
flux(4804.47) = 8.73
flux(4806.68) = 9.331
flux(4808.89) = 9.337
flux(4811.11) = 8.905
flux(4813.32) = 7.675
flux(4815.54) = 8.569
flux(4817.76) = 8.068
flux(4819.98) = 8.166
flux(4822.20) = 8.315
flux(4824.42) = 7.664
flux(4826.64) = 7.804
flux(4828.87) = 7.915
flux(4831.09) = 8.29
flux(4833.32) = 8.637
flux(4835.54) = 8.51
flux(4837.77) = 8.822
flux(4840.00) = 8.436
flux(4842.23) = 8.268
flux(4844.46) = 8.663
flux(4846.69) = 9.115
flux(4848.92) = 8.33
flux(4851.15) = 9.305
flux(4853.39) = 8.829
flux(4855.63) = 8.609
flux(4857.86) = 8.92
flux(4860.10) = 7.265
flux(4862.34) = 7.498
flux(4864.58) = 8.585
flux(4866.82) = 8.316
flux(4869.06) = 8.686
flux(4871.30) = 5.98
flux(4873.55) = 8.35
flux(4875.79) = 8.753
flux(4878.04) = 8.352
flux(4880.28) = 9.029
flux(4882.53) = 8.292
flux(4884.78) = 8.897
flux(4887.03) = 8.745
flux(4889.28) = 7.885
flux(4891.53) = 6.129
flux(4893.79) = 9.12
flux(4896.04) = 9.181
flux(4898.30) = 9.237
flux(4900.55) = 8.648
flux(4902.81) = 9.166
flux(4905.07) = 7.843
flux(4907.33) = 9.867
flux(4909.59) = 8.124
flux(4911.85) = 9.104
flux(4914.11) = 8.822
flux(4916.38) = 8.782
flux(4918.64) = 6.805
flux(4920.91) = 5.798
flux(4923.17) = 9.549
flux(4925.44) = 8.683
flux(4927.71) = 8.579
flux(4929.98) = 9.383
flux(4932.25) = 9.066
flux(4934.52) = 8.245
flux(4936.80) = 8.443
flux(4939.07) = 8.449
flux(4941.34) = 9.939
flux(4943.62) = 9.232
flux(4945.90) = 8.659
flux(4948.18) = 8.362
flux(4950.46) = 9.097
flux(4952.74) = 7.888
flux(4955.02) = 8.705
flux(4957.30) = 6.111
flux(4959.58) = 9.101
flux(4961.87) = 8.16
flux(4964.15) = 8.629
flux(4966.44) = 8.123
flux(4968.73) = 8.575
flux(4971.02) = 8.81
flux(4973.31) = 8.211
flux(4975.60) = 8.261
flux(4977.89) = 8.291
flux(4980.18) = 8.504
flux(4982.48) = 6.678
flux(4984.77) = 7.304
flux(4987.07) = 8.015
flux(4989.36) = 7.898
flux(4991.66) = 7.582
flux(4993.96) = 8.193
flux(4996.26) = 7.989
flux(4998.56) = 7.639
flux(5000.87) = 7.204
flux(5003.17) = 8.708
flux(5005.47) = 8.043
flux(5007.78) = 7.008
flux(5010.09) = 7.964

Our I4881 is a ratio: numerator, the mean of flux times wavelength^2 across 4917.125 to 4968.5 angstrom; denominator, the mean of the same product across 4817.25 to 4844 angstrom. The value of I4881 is 1.07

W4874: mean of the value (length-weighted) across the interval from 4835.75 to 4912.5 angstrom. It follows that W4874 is 8.48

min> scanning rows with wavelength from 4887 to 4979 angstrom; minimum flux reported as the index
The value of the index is 5.798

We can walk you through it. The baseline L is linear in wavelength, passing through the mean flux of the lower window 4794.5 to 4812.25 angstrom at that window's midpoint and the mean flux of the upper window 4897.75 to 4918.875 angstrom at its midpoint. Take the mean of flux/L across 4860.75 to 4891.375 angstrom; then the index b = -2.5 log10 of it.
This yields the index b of 0.064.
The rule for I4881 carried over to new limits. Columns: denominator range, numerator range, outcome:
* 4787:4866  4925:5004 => 1.04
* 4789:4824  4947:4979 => 1.05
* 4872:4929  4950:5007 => 0.98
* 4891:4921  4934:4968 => 1.02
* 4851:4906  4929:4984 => 1.04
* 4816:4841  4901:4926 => 1.06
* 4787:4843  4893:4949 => 1.08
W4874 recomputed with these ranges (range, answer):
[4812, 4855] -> 8.39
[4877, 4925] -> 8.45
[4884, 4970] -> 8.5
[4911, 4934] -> 8.44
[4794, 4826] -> 8.37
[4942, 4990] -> 8.24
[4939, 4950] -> 8.98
